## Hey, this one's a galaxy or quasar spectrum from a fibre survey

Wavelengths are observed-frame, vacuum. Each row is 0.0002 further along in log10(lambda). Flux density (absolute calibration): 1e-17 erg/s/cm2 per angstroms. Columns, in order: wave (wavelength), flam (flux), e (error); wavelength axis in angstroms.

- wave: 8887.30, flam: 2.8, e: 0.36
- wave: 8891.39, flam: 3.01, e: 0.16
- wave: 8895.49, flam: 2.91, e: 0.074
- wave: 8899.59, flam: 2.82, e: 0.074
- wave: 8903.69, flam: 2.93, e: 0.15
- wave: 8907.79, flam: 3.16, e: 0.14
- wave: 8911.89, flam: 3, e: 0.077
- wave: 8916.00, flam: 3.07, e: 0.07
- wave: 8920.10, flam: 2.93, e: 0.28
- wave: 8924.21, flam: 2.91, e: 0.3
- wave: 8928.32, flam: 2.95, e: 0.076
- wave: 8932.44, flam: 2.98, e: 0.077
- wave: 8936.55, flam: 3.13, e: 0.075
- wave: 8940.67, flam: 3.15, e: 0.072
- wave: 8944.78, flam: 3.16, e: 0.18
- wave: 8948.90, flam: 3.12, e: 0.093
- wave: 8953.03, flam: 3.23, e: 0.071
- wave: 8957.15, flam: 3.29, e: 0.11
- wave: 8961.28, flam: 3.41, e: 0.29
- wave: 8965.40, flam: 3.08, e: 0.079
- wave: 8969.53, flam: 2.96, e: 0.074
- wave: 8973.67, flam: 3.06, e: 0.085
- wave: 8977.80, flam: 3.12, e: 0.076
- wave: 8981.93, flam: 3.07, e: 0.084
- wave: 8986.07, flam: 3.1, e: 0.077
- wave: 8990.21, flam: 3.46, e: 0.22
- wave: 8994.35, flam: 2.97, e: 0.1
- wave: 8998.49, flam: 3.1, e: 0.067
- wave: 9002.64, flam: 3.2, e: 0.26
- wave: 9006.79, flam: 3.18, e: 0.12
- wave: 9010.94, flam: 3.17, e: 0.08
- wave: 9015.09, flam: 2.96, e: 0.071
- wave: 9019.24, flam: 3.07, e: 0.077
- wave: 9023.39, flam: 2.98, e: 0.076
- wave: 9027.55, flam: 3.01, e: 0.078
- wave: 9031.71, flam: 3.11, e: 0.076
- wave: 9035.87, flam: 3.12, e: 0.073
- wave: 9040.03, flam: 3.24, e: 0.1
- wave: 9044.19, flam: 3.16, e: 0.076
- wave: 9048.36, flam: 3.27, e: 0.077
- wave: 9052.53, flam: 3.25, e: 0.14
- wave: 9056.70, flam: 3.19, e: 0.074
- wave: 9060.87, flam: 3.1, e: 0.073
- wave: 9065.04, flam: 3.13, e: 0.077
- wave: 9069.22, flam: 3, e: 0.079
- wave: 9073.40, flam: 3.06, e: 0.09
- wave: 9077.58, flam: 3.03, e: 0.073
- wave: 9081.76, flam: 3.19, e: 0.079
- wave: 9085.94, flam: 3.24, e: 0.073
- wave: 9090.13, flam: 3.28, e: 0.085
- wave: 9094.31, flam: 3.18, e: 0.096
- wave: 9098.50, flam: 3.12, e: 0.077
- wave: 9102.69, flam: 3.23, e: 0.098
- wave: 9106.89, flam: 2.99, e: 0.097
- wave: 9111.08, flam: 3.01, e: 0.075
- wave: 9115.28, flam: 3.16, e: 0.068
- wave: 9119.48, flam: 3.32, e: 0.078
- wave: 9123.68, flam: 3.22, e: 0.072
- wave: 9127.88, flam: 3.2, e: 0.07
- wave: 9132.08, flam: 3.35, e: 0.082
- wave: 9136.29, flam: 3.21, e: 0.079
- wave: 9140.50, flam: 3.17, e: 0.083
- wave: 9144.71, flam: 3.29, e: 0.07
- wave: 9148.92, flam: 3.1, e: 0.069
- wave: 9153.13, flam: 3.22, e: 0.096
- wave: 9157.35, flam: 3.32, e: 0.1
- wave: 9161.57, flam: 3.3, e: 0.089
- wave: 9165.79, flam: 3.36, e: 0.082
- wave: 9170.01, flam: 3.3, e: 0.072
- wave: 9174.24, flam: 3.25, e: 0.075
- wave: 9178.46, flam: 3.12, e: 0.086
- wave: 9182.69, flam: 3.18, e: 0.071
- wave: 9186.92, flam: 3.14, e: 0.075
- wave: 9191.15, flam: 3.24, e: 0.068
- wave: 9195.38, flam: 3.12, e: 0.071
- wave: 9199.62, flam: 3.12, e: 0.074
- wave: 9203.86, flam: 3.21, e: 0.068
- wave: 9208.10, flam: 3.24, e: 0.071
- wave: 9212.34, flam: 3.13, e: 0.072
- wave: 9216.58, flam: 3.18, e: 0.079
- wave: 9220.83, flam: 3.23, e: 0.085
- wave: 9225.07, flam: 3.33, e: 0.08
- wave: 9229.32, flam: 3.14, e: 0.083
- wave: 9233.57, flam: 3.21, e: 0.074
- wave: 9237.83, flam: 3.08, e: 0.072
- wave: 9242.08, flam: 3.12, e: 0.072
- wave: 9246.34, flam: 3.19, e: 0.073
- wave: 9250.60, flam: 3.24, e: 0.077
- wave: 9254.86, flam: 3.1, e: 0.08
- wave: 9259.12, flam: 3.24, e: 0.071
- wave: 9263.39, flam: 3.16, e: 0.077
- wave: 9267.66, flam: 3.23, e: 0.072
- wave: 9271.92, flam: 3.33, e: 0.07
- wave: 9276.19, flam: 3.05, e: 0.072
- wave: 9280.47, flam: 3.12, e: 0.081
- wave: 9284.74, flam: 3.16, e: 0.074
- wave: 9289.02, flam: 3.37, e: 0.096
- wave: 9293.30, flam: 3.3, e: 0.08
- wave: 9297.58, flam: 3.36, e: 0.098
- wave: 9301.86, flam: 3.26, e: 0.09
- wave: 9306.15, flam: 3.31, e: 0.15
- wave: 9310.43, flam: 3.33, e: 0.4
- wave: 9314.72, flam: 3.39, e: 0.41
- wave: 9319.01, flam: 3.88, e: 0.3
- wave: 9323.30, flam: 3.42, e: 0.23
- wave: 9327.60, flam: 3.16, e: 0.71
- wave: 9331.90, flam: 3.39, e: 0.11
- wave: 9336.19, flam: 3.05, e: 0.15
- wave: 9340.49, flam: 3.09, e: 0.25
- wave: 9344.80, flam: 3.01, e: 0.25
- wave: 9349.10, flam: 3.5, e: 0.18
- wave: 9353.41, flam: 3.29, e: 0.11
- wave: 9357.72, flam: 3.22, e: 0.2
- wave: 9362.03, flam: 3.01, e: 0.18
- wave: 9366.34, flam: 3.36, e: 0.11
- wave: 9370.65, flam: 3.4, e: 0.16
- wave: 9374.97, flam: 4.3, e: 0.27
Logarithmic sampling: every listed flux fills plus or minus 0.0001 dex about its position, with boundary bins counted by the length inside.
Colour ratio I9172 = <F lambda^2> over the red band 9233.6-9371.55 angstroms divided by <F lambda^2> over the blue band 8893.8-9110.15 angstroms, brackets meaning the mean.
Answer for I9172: 1.1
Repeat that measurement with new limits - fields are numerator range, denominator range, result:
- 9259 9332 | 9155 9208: 1.05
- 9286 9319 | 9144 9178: 1.06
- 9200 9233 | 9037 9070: 1.05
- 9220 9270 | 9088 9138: 1.03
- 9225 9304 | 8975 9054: 1.08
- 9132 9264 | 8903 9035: 1.09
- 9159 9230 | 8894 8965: 1.11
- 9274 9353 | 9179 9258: 1.06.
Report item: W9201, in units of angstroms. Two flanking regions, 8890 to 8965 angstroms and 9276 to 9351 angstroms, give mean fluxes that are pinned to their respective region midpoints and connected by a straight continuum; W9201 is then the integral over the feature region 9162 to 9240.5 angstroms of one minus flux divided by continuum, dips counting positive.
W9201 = 0.6 angstroms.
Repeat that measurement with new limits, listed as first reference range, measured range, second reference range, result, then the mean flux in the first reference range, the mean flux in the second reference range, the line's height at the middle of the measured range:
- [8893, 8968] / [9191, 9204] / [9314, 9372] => 0.2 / 3.07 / 3.29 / 3.21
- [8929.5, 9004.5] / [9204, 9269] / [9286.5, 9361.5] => 1.5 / 3.14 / 3.31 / 3.27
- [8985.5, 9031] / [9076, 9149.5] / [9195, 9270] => -1.0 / 3.11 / 3.18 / 3.14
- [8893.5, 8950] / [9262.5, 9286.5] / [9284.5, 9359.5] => 0.7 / 3.01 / 3.31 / 3.27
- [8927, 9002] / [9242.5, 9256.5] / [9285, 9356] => 0.5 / 3.13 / 3.31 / 3.28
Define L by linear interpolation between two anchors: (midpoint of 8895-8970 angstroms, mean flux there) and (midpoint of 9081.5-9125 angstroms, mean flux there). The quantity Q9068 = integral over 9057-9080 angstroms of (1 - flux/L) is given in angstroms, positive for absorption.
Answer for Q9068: 0.6 angstroms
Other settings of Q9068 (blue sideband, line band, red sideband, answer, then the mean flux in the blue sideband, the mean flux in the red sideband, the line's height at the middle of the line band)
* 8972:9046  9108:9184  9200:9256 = -1.6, 3.12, 3.18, 3.16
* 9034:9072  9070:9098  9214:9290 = 0.1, 3.16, 3.19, 3.17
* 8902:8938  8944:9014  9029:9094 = -2.0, 3.01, 3.16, 3.07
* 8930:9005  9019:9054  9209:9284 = 0.2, 3.14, 3.18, 3.15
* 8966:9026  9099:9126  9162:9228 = 0.1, 3.1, 3.21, 3.16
